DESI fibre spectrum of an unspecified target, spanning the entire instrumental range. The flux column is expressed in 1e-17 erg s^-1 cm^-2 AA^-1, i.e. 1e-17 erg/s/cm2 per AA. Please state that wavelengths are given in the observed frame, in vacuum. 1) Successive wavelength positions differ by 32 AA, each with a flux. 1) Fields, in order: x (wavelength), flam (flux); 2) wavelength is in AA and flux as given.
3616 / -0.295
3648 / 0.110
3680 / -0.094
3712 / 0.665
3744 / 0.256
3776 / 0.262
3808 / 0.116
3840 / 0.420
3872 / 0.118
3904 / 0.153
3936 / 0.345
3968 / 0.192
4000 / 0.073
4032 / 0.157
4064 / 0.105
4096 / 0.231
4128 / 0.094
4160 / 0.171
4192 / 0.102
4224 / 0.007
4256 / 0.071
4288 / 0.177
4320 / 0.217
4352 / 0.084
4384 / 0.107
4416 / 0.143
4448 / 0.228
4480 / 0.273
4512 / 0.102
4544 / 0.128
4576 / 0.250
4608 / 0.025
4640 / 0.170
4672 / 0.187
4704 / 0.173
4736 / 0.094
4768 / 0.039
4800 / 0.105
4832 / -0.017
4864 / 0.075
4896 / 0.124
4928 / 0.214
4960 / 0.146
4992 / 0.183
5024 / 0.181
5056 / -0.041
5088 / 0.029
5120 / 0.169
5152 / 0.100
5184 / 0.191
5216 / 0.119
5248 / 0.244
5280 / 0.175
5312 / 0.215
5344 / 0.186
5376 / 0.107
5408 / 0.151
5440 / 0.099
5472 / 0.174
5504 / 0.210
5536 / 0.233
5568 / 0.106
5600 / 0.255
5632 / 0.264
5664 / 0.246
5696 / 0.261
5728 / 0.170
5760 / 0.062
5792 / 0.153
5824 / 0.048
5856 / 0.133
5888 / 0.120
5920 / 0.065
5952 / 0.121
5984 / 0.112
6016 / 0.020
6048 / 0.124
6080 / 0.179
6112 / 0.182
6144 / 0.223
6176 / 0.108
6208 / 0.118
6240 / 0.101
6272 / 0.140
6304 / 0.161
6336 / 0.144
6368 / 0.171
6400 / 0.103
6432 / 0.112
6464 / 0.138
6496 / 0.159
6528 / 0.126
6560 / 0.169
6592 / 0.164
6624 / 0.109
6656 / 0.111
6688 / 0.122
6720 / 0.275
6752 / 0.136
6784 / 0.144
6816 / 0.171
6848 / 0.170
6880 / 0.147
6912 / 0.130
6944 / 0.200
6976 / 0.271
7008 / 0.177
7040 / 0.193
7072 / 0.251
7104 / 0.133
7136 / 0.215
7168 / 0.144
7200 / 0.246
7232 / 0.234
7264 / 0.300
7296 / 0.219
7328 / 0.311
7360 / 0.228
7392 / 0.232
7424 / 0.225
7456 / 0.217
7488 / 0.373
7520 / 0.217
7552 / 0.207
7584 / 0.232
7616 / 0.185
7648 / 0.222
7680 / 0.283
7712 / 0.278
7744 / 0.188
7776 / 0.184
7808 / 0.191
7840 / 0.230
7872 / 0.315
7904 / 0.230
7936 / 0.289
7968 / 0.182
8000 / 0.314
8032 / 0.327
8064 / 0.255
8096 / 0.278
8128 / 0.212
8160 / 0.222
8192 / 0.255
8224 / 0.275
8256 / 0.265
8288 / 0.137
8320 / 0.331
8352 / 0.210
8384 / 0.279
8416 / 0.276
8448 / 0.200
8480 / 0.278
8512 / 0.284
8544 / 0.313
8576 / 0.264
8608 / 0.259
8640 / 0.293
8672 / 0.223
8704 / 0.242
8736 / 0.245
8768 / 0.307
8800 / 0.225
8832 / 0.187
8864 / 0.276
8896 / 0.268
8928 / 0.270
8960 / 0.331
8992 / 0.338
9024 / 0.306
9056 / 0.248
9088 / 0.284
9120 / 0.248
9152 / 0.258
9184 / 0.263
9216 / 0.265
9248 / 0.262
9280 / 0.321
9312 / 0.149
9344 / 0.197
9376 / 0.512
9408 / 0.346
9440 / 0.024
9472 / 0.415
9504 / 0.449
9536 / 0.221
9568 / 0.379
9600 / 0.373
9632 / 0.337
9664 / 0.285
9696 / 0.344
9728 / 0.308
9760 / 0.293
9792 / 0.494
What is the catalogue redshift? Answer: 0.802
